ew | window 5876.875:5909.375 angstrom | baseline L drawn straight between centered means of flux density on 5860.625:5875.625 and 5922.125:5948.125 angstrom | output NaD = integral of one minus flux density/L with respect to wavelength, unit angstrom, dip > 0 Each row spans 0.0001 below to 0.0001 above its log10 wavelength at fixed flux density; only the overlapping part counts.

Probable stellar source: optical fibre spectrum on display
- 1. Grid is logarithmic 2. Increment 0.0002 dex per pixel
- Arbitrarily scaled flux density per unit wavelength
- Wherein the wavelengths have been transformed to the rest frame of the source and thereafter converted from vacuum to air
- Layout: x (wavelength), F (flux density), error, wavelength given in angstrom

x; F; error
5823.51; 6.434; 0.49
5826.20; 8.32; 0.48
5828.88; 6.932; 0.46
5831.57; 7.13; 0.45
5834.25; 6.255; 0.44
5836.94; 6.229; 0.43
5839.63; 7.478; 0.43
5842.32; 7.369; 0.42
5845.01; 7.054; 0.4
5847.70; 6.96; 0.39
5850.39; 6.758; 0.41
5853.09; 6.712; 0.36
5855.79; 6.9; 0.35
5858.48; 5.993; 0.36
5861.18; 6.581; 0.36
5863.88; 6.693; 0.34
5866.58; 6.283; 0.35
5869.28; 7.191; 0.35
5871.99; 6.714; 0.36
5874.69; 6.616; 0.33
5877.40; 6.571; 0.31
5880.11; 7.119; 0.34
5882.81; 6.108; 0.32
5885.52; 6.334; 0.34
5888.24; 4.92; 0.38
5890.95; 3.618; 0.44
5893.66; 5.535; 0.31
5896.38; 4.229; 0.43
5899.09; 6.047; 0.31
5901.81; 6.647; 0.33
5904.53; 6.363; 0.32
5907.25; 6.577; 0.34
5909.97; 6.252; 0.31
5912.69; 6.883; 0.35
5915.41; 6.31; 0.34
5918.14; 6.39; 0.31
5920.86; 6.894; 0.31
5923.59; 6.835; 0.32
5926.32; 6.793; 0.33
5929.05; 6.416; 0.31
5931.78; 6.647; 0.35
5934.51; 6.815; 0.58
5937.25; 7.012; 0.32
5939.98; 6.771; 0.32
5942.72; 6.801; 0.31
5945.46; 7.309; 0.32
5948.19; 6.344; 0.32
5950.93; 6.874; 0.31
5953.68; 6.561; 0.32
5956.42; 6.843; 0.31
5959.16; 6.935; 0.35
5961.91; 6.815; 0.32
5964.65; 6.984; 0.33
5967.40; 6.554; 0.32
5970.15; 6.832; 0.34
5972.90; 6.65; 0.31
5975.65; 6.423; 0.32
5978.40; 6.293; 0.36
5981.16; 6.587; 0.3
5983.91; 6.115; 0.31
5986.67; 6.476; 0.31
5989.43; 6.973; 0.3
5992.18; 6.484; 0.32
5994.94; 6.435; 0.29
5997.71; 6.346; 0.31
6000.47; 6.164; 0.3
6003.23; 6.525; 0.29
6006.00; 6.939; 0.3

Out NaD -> 4.3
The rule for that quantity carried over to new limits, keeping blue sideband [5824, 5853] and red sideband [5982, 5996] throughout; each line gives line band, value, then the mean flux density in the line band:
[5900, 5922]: 0.79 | 6.53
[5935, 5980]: -0.94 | 6.75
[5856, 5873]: 0.81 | 6.6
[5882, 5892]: 2.34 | 5.24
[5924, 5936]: 0.04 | 6.68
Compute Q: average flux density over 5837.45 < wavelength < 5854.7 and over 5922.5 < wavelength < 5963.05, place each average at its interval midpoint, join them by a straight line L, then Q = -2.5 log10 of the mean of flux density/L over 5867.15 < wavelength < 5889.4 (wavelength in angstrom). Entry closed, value 0.08 mag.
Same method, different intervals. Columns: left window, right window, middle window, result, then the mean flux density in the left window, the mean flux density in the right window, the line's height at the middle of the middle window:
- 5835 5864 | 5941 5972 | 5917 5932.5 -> 0.02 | 6.79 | 6.8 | 6.8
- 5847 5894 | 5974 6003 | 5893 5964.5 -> -0.03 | 6.32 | 6.44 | 6.38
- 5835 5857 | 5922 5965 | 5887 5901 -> 0.36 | 6.91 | 6.79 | 6.85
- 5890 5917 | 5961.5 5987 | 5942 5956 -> -0.08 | 5.89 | 6.57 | 6.32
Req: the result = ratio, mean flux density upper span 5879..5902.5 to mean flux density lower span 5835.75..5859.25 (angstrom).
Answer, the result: 0.8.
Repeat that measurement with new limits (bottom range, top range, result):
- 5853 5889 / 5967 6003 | 1.00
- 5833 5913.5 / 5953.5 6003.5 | 1.03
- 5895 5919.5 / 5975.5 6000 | 1.04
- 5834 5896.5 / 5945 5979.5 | 1.05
